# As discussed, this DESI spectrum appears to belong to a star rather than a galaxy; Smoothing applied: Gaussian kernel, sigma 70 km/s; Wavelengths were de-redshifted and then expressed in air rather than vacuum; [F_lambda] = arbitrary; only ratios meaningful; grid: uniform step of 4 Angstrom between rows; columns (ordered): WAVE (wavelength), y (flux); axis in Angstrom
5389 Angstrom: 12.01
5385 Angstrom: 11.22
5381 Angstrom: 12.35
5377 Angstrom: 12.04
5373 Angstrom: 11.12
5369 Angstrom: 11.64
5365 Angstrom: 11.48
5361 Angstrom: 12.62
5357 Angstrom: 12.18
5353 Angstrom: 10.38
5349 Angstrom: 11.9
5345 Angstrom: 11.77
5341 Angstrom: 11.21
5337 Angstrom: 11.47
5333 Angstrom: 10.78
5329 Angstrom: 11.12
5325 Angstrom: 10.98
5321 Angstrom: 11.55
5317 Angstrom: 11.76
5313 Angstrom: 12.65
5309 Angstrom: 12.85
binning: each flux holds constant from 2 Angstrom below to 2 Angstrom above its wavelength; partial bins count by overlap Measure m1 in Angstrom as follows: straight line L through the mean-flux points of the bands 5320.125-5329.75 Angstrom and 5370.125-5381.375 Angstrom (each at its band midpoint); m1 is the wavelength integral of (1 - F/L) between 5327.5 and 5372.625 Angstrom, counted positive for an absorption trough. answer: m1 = -0.11 Angstrom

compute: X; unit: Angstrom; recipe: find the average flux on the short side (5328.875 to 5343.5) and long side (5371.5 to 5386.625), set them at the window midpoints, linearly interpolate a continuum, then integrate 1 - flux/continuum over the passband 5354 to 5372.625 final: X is -0.5 Angstrom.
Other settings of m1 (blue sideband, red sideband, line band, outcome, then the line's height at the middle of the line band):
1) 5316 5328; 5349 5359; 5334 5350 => -0.2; 11.4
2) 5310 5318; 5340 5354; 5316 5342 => 1.4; 11.9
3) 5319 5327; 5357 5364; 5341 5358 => 0.8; 12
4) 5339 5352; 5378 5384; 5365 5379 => 0.4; 12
